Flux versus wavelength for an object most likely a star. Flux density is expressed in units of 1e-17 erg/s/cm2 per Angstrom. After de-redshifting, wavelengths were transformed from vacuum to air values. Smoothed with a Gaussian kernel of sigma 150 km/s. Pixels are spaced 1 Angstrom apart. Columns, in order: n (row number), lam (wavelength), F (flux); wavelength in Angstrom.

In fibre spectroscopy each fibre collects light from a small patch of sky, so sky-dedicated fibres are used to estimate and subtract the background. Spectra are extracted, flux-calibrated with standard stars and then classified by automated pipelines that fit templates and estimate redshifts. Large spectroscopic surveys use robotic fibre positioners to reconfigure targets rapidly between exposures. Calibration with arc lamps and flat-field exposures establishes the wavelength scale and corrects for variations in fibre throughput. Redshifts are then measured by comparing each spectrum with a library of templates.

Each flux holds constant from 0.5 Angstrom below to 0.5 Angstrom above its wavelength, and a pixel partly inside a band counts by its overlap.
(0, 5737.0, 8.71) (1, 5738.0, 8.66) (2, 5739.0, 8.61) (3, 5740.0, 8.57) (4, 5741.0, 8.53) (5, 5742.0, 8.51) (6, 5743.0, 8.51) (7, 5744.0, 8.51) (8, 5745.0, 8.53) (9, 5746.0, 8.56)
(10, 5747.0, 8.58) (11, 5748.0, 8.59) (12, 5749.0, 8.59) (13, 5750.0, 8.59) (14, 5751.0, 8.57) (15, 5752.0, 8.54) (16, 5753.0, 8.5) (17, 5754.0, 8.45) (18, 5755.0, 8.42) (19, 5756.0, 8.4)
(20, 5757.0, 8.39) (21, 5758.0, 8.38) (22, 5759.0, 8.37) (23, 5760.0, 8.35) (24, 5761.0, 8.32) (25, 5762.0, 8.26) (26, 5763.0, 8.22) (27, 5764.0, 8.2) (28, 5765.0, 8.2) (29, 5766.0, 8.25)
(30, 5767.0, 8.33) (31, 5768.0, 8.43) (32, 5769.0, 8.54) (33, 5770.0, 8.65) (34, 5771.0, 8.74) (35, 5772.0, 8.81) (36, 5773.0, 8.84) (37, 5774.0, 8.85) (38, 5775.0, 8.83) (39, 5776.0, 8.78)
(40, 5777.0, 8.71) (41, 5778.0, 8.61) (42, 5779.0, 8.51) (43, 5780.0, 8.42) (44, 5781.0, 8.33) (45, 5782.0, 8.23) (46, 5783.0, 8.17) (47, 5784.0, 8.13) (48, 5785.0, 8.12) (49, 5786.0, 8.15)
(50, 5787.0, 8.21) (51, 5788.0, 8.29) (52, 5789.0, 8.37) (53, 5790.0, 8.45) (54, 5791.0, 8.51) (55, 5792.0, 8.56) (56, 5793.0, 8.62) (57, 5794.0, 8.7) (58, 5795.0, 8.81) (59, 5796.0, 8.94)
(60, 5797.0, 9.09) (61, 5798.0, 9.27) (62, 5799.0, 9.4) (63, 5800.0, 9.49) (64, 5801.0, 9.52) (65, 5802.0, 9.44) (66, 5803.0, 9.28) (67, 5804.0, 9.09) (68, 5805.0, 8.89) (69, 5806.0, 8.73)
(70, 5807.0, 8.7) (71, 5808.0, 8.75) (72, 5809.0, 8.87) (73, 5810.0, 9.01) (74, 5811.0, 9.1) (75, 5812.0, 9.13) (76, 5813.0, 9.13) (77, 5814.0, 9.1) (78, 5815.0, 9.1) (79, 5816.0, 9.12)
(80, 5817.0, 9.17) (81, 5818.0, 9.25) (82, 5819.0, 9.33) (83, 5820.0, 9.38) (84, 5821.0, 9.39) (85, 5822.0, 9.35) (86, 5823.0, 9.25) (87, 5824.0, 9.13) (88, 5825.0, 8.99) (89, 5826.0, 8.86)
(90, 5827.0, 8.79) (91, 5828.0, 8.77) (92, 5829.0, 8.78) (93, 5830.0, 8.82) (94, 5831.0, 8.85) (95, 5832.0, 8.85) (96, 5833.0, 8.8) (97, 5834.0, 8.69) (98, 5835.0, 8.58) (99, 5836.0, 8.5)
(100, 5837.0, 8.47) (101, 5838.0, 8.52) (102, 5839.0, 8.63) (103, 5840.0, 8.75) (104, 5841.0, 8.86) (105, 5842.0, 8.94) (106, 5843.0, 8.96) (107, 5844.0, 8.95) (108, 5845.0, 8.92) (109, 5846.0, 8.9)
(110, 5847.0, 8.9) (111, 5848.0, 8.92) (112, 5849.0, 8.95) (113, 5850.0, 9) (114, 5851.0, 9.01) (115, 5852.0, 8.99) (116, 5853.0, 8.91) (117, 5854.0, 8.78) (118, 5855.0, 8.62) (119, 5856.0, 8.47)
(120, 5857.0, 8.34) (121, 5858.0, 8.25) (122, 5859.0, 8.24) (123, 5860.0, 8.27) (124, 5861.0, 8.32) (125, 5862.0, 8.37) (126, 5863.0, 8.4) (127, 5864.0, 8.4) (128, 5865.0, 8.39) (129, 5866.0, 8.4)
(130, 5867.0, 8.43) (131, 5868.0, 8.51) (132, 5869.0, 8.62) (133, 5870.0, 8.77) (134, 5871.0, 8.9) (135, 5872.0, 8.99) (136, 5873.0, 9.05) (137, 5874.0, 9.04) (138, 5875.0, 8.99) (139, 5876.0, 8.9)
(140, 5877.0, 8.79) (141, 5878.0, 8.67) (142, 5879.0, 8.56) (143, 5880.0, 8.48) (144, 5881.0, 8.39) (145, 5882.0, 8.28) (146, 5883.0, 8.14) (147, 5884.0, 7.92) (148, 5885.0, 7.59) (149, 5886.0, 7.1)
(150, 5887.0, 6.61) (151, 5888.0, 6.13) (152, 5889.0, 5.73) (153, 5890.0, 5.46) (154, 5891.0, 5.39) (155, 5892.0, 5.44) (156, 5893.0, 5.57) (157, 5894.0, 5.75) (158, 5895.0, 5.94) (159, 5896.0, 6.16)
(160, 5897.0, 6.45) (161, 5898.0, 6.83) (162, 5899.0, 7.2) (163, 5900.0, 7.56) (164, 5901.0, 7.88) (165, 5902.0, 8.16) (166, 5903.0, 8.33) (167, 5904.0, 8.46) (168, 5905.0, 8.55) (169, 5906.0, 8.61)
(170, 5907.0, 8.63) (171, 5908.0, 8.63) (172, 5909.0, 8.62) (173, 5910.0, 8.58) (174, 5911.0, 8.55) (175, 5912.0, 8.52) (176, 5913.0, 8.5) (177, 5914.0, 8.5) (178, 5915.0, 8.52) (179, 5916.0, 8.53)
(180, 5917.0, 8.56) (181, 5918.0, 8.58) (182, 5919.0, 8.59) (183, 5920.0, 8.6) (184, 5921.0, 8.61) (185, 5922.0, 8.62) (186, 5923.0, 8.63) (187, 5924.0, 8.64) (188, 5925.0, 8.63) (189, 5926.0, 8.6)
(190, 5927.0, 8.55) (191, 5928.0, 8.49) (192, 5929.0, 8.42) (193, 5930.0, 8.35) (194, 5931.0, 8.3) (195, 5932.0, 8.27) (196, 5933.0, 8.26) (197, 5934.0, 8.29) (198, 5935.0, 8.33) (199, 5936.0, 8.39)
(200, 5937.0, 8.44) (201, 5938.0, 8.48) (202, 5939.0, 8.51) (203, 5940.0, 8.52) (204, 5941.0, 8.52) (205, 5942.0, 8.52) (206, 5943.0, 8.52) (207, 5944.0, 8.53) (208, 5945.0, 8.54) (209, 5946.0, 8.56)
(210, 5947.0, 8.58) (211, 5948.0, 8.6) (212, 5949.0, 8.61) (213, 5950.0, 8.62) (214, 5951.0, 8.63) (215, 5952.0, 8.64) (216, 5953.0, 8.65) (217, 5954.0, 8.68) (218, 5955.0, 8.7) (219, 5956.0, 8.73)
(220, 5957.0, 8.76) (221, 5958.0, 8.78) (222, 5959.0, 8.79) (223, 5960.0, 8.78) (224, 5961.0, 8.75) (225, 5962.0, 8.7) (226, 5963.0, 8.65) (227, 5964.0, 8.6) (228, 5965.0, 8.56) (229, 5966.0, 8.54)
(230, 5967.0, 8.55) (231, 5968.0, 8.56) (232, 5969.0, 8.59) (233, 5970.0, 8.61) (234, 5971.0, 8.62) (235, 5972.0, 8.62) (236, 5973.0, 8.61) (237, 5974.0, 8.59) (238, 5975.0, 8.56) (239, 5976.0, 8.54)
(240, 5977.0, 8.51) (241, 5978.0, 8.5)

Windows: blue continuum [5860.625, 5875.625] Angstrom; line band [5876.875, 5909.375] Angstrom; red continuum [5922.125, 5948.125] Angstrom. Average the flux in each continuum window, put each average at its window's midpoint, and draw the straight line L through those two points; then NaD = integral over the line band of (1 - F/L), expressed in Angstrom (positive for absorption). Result 4.6 Angstrom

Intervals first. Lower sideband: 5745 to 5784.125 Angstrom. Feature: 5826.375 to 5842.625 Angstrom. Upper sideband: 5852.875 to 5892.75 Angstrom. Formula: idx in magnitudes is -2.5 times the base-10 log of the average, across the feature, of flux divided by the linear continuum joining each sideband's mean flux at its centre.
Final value -0.07 mag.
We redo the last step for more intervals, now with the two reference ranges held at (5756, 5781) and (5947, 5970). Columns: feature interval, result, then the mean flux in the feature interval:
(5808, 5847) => -0.05 mag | 8.94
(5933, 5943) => 0.03 mag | 8.44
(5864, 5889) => 0.04 mag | 8.27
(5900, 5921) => 0.02 mag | 8.48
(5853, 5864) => 0.02 mag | 8.43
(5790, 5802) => -0.06 mag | 8.99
